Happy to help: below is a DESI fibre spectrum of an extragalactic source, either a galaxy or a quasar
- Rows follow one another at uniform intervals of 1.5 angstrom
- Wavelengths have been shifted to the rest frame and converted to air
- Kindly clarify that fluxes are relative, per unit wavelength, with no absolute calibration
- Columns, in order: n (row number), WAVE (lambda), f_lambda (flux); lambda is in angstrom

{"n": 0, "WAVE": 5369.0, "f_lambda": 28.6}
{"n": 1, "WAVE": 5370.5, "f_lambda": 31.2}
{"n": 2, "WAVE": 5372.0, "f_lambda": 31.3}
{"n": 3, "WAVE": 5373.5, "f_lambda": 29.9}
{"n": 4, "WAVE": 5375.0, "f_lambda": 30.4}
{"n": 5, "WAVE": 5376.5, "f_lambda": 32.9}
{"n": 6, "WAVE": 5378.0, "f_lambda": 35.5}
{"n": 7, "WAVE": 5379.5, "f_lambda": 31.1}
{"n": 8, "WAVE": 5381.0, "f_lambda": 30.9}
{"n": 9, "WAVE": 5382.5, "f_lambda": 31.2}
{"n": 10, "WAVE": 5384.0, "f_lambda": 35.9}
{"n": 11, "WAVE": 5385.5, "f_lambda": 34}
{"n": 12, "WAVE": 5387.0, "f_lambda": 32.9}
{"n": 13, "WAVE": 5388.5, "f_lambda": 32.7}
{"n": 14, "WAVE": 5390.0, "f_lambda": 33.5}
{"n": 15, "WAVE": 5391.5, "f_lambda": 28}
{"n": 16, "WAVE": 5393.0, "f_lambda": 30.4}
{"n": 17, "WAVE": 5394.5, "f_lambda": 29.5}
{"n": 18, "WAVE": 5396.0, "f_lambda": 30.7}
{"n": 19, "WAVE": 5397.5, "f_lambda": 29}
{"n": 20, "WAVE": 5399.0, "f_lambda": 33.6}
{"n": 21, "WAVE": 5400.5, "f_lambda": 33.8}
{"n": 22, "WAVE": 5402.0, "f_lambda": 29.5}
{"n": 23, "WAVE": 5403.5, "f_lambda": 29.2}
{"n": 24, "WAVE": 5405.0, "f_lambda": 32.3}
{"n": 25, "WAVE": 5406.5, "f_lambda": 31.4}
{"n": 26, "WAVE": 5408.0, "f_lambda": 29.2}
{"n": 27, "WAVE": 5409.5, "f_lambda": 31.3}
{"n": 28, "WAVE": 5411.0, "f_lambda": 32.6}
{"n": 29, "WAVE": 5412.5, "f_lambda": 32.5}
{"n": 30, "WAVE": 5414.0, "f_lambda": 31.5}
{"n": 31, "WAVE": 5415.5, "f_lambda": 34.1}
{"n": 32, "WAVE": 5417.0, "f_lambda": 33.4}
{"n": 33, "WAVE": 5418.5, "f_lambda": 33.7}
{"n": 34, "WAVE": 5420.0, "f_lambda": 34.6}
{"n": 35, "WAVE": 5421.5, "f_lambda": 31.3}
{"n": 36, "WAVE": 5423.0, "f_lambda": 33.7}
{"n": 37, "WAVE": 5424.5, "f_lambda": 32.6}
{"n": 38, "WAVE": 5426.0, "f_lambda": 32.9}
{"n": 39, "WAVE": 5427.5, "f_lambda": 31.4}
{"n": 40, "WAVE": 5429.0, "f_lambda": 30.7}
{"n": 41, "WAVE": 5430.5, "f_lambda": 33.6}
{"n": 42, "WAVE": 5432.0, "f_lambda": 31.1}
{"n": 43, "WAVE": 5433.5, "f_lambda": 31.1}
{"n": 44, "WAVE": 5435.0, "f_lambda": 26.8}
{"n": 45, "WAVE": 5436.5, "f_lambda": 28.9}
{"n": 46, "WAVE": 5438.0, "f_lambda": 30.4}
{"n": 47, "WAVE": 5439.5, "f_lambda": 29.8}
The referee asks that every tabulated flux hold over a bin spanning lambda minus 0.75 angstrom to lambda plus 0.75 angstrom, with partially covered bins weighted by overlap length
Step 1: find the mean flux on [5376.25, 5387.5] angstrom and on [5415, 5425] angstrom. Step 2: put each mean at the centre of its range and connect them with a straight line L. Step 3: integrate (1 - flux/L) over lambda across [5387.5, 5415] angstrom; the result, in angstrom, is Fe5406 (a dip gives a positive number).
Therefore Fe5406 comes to 1.7 angstrom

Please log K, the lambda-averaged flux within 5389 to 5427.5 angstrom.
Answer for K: 31.8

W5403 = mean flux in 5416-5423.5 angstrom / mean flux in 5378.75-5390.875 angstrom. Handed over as 1.02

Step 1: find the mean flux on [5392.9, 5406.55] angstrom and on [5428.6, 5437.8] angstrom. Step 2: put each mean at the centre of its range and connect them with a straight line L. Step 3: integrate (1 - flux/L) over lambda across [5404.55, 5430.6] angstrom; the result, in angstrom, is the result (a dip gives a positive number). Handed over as -1.5 angstrom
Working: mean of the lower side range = 30.9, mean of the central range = 32.3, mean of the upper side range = 30.4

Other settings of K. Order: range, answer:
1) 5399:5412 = 31.3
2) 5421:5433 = 32.2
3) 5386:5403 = 31.2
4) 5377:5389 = 33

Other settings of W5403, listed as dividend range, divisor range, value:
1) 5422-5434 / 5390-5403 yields 1.05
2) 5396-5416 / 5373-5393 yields 0.98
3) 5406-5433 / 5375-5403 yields 1.01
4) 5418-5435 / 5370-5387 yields 1.00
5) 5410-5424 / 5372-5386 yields 1.02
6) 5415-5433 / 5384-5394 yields 1.02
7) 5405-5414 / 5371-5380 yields 0.99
